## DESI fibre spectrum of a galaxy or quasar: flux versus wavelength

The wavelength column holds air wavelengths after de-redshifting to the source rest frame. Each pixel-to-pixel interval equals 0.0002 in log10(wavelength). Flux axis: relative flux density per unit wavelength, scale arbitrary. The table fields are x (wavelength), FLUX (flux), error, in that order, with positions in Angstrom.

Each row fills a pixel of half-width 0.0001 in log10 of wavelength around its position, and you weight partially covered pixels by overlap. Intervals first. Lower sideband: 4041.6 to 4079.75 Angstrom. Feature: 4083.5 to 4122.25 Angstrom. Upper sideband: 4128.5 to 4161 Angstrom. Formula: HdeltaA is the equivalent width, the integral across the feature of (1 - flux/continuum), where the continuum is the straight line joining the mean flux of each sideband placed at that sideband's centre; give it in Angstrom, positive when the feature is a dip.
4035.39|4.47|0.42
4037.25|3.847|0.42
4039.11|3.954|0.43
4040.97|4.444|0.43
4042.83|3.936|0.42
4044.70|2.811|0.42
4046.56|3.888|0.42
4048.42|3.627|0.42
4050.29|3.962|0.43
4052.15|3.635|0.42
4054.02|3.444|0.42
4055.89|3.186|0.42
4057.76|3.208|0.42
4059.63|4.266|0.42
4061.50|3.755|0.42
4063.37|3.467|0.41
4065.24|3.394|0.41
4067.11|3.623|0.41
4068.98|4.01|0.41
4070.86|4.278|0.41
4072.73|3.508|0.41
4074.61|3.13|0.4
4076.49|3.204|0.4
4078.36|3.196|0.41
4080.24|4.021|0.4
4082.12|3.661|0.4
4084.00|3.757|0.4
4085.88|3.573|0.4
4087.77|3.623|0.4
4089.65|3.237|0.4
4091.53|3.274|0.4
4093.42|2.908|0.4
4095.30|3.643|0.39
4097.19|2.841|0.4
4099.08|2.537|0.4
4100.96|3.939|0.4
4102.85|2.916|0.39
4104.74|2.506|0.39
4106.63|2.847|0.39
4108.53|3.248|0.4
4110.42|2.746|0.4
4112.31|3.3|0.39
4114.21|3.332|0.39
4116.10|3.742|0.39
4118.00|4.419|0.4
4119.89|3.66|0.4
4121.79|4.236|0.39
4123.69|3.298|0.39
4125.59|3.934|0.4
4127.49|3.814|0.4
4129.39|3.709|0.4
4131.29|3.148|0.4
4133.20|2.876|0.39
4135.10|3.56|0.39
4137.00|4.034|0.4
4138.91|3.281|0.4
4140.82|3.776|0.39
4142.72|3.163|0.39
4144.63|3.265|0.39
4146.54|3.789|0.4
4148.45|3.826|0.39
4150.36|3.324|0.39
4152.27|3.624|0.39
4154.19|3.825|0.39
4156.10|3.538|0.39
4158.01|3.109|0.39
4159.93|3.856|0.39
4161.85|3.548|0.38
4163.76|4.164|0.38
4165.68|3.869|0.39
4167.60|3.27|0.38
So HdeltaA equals 2.4 Angstrom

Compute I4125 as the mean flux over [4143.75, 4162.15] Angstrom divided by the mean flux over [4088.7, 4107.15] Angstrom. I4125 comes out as 1.16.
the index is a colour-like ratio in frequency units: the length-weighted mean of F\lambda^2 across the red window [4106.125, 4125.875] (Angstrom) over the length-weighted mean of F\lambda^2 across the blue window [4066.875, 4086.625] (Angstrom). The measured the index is 0.99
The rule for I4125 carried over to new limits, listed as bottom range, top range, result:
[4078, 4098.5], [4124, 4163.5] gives 1.04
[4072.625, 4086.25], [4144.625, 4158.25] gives 1.02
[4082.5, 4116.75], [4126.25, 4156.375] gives 1.10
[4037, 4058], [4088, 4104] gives 0.87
